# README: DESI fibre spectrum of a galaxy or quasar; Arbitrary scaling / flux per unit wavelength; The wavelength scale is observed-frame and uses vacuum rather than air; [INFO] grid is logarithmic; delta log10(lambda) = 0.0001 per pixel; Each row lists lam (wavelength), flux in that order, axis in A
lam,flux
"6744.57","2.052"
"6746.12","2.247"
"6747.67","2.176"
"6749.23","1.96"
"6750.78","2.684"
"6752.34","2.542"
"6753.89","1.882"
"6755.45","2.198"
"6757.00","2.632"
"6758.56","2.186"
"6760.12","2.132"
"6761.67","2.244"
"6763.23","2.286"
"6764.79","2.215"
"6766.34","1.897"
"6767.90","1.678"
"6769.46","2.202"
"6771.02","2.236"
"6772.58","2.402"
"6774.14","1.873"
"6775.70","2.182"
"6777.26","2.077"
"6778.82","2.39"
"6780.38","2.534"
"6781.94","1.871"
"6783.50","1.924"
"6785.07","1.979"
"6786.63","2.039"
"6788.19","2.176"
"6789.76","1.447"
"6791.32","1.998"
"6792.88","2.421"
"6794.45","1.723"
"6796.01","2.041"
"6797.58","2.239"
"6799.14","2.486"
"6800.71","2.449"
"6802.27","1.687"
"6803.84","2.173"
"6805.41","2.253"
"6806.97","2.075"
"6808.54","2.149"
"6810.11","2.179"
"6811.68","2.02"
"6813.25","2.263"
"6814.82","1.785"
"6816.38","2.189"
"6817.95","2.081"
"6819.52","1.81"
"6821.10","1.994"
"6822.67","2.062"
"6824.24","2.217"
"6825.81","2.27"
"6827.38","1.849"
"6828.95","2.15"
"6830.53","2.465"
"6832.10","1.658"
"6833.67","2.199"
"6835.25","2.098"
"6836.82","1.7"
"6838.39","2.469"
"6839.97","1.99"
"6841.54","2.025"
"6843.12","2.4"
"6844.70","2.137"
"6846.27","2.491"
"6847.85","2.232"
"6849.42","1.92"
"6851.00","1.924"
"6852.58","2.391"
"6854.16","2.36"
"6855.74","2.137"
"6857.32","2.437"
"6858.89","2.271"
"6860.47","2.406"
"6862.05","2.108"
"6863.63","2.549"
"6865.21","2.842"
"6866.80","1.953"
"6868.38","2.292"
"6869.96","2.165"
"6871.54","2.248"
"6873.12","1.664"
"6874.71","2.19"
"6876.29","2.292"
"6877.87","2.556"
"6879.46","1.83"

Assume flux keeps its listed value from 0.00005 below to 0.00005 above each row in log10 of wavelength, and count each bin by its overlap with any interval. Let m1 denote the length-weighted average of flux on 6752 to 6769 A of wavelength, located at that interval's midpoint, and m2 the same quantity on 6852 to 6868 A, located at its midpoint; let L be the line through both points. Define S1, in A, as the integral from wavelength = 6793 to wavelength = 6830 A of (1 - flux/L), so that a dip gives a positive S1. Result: 2.52 A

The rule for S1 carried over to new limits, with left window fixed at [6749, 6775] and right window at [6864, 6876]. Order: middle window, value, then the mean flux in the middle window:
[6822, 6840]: 0.9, 2.1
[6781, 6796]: 1.6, 1.96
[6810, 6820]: 0.7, 2.05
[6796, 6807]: 0.0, 2.19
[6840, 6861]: -0.2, 2.23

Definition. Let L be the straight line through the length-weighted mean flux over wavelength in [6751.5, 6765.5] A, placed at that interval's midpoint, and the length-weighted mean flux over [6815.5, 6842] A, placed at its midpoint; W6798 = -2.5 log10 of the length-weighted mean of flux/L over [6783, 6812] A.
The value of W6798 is 0.039 mag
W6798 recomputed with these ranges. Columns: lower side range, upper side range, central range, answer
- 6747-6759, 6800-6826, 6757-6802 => 0.039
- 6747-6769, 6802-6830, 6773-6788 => 0.021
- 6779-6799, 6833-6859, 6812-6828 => 0.038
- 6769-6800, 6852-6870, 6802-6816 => 0.051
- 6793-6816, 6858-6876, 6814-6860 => 0.028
